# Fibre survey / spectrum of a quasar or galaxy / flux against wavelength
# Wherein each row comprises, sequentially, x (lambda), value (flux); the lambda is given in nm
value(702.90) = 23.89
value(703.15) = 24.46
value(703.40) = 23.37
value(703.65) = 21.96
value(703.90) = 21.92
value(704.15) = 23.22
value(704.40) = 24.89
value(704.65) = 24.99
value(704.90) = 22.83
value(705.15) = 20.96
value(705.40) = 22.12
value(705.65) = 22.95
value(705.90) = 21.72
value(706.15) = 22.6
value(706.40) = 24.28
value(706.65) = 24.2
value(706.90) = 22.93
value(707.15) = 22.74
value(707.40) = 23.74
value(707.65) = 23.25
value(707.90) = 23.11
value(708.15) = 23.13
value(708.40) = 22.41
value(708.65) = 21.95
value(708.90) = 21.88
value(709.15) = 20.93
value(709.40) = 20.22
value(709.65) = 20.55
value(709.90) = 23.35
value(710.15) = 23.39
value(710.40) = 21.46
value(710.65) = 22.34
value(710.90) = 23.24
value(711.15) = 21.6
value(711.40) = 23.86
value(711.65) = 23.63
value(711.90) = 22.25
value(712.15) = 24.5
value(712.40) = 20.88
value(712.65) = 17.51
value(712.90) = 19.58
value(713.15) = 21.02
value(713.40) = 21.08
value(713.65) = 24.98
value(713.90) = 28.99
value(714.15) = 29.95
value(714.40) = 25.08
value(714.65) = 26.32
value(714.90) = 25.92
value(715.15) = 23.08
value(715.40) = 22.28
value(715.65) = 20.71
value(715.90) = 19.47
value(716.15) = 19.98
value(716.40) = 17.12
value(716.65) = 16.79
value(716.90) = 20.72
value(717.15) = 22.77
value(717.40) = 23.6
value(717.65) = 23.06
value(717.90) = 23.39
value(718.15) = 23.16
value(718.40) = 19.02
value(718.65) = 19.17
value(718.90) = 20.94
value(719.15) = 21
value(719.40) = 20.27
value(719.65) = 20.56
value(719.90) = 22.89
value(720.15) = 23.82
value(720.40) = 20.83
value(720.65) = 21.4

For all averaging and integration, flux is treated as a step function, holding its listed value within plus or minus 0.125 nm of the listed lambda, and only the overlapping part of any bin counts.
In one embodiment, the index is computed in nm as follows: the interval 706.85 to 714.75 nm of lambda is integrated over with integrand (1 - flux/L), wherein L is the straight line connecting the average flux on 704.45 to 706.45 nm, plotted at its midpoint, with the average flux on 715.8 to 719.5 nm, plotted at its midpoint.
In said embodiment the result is -0.35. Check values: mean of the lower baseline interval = 22.8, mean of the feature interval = 22.9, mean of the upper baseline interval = 20.7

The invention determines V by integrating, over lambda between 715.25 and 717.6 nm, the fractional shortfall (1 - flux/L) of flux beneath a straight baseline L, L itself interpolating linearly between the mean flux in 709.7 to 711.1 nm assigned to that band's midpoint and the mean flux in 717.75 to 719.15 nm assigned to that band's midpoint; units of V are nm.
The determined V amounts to 0.11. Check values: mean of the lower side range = 22.6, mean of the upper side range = 21.2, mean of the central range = 20.5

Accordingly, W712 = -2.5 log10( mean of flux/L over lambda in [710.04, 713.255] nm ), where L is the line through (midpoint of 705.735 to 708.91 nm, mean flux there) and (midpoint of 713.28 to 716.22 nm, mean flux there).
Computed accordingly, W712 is 0.08 mag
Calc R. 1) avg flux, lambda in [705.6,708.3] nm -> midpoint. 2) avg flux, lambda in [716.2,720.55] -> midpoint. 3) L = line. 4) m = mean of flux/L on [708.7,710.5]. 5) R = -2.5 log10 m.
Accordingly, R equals 0.05 mag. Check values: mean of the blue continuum 23.1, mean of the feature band 21.7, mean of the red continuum 21.1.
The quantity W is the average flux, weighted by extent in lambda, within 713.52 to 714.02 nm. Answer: 26.9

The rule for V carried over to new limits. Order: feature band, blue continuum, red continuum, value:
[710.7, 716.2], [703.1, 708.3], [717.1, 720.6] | -0.185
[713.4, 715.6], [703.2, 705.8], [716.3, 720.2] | -0.383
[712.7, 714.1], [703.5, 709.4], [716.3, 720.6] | -0.088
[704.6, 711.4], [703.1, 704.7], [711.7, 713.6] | -0.045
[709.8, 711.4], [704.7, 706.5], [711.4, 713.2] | -0.063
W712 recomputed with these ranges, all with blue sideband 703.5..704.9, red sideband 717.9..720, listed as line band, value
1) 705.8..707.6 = -0.01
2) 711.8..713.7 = 0.03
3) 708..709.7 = 0.05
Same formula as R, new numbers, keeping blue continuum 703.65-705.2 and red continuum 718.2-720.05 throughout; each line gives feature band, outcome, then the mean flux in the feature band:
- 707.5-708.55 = -0.02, 23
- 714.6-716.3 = -0.05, 22.3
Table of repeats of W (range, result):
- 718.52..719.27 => 20.4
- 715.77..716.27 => 19.7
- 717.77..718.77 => 21.2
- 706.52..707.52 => 23.4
